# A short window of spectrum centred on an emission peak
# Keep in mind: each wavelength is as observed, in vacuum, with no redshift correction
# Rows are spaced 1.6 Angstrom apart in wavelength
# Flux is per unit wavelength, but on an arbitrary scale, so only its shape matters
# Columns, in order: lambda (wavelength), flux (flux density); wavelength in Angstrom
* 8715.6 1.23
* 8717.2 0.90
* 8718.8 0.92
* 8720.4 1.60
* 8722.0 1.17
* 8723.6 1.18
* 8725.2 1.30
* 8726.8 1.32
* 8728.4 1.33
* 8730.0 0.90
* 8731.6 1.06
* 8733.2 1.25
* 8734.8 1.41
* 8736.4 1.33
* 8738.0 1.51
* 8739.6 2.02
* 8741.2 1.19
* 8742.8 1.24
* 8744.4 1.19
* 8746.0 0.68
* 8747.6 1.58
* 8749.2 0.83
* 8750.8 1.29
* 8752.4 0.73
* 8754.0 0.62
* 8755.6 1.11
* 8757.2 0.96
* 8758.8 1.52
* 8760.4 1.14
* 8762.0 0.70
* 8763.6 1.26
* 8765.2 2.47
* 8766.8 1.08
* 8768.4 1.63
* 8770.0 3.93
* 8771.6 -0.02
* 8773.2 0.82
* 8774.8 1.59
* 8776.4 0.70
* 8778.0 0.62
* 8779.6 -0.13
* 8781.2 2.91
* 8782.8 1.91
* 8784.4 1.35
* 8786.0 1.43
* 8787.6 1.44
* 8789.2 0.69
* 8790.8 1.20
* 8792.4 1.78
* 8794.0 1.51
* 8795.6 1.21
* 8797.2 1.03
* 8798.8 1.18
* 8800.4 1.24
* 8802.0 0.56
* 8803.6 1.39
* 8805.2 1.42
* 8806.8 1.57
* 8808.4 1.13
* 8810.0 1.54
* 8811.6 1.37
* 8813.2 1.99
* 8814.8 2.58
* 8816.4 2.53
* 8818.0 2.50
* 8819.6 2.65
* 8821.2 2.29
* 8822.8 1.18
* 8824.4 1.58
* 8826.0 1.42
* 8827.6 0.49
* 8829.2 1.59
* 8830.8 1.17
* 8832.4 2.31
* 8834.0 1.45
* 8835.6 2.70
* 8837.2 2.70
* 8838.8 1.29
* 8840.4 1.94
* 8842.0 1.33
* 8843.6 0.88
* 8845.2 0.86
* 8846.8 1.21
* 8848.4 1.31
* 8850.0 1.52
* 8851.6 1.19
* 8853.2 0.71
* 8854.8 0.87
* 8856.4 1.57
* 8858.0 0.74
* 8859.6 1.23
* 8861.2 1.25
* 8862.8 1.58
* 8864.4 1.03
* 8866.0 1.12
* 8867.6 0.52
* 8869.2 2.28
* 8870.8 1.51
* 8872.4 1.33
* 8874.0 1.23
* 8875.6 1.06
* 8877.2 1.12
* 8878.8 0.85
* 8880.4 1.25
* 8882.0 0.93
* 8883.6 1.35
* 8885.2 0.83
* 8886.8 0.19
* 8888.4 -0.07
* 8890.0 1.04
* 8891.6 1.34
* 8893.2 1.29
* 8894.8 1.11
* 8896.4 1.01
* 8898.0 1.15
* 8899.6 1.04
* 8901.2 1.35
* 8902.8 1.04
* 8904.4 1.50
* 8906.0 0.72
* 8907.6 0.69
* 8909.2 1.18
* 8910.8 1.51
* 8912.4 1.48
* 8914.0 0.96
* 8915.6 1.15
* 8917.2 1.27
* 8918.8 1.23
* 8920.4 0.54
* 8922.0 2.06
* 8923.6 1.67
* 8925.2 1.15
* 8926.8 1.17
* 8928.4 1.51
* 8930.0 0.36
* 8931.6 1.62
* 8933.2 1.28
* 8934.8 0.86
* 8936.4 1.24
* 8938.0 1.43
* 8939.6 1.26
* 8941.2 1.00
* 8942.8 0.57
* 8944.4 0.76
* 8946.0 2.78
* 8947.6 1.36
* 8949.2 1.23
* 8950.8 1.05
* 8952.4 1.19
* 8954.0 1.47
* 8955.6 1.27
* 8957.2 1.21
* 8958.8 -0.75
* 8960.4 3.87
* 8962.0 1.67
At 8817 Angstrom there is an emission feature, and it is [S II]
